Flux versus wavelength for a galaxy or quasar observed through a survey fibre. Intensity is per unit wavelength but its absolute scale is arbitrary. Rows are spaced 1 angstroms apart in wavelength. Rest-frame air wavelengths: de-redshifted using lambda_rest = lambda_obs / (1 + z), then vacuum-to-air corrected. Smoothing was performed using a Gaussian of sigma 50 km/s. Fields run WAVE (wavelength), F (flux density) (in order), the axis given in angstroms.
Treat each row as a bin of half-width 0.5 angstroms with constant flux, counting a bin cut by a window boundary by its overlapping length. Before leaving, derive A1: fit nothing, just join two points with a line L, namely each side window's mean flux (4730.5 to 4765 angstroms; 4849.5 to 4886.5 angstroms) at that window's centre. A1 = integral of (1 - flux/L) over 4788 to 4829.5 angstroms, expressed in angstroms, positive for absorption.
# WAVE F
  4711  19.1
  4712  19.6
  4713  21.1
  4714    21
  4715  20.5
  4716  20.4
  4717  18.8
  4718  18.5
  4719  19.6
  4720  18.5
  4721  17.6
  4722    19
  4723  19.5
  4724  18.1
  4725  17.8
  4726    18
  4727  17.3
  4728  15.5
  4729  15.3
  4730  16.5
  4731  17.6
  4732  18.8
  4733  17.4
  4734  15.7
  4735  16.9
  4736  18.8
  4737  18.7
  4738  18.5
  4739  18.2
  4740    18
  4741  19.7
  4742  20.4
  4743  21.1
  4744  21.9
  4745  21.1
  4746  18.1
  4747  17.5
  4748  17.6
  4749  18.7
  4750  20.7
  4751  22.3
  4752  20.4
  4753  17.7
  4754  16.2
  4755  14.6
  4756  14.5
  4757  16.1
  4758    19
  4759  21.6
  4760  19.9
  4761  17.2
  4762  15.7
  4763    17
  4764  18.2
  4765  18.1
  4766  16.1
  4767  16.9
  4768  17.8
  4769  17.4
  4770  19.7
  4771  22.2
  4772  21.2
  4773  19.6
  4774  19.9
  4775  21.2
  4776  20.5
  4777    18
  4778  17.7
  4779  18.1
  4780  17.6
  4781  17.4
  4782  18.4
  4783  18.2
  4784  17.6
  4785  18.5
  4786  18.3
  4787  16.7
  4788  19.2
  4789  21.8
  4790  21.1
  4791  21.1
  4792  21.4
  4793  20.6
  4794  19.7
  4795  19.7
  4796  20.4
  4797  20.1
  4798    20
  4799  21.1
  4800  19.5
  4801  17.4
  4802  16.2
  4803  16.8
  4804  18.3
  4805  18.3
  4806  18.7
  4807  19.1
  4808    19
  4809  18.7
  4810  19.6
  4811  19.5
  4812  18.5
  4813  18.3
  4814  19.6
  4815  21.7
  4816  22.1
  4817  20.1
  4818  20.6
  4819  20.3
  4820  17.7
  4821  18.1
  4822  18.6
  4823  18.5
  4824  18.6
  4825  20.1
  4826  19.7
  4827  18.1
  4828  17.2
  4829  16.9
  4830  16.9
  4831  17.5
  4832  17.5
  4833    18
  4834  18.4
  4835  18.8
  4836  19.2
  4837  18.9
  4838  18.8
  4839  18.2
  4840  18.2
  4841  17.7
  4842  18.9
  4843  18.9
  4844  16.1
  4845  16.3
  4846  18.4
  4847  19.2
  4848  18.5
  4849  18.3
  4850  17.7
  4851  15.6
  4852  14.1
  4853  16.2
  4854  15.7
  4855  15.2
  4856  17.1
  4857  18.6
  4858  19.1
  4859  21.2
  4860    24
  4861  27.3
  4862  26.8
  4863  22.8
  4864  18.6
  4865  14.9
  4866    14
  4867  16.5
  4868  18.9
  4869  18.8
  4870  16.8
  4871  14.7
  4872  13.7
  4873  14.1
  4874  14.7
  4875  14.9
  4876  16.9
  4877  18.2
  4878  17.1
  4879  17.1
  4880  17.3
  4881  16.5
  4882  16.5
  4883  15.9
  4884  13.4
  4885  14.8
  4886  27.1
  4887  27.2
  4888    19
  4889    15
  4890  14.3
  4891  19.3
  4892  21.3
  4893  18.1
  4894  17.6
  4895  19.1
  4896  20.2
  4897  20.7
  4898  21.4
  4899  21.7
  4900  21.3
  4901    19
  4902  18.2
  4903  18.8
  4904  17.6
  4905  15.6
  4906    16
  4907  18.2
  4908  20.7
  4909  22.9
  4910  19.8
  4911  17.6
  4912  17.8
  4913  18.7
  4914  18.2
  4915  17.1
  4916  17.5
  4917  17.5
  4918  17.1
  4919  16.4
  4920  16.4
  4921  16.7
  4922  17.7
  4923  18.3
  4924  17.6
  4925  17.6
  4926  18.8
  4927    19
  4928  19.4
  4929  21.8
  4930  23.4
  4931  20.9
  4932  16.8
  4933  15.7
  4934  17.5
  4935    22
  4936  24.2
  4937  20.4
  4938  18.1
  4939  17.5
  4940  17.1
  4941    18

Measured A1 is -3.0 angstroms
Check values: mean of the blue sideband 18.4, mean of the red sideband 17.6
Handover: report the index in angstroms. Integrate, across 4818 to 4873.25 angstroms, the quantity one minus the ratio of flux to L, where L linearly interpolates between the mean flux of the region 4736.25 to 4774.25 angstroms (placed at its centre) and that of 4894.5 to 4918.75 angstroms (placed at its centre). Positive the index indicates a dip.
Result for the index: 1.7 angstroms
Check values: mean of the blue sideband 18.7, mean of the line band 18.2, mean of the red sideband 18.8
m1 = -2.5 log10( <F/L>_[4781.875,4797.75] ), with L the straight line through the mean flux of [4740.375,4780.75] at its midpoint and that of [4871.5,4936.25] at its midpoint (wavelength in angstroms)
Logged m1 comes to -0.05 mag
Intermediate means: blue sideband 18.7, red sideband 18.3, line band 19.6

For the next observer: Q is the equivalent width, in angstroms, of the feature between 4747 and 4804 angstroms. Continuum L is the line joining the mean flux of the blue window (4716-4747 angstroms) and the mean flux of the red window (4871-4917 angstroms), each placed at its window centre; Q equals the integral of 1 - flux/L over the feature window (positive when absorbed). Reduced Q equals -1.3 angstroms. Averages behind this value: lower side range 18.4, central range 18.7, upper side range 18.1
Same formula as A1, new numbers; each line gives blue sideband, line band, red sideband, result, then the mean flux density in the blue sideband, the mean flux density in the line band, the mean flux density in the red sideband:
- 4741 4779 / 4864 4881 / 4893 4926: 2.1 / 18.8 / 16.2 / 18.5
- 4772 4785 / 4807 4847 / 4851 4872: -0.3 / 18.8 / 18.7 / 18.4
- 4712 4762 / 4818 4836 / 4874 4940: 0.1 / 18.5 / 18.4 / 18.5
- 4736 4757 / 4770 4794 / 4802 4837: -0.9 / 18.7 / 19.4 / 18.8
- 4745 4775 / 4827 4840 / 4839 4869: 0.3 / 18.4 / 18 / 18.4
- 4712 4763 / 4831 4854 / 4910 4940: 0.9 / 18.5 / 17.8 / 18.5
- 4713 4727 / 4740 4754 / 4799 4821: -0.4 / 19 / 19.6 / 19.1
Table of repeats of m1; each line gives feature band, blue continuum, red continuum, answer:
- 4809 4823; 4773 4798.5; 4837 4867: -0.03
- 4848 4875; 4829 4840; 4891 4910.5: 0.05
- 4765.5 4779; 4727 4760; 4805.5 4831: -0.03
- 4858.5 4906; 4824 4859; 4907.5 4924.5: -0.03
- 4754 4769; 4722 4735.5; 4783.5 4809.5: 0.06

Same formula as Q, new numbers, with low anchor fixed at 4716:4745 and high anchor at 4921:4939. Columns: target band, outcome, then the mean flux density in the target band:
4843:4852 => 0.7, 17.4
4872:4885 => 2.1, 15.9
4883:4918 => 0.5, 18.8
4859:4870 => -0.7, 20.1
